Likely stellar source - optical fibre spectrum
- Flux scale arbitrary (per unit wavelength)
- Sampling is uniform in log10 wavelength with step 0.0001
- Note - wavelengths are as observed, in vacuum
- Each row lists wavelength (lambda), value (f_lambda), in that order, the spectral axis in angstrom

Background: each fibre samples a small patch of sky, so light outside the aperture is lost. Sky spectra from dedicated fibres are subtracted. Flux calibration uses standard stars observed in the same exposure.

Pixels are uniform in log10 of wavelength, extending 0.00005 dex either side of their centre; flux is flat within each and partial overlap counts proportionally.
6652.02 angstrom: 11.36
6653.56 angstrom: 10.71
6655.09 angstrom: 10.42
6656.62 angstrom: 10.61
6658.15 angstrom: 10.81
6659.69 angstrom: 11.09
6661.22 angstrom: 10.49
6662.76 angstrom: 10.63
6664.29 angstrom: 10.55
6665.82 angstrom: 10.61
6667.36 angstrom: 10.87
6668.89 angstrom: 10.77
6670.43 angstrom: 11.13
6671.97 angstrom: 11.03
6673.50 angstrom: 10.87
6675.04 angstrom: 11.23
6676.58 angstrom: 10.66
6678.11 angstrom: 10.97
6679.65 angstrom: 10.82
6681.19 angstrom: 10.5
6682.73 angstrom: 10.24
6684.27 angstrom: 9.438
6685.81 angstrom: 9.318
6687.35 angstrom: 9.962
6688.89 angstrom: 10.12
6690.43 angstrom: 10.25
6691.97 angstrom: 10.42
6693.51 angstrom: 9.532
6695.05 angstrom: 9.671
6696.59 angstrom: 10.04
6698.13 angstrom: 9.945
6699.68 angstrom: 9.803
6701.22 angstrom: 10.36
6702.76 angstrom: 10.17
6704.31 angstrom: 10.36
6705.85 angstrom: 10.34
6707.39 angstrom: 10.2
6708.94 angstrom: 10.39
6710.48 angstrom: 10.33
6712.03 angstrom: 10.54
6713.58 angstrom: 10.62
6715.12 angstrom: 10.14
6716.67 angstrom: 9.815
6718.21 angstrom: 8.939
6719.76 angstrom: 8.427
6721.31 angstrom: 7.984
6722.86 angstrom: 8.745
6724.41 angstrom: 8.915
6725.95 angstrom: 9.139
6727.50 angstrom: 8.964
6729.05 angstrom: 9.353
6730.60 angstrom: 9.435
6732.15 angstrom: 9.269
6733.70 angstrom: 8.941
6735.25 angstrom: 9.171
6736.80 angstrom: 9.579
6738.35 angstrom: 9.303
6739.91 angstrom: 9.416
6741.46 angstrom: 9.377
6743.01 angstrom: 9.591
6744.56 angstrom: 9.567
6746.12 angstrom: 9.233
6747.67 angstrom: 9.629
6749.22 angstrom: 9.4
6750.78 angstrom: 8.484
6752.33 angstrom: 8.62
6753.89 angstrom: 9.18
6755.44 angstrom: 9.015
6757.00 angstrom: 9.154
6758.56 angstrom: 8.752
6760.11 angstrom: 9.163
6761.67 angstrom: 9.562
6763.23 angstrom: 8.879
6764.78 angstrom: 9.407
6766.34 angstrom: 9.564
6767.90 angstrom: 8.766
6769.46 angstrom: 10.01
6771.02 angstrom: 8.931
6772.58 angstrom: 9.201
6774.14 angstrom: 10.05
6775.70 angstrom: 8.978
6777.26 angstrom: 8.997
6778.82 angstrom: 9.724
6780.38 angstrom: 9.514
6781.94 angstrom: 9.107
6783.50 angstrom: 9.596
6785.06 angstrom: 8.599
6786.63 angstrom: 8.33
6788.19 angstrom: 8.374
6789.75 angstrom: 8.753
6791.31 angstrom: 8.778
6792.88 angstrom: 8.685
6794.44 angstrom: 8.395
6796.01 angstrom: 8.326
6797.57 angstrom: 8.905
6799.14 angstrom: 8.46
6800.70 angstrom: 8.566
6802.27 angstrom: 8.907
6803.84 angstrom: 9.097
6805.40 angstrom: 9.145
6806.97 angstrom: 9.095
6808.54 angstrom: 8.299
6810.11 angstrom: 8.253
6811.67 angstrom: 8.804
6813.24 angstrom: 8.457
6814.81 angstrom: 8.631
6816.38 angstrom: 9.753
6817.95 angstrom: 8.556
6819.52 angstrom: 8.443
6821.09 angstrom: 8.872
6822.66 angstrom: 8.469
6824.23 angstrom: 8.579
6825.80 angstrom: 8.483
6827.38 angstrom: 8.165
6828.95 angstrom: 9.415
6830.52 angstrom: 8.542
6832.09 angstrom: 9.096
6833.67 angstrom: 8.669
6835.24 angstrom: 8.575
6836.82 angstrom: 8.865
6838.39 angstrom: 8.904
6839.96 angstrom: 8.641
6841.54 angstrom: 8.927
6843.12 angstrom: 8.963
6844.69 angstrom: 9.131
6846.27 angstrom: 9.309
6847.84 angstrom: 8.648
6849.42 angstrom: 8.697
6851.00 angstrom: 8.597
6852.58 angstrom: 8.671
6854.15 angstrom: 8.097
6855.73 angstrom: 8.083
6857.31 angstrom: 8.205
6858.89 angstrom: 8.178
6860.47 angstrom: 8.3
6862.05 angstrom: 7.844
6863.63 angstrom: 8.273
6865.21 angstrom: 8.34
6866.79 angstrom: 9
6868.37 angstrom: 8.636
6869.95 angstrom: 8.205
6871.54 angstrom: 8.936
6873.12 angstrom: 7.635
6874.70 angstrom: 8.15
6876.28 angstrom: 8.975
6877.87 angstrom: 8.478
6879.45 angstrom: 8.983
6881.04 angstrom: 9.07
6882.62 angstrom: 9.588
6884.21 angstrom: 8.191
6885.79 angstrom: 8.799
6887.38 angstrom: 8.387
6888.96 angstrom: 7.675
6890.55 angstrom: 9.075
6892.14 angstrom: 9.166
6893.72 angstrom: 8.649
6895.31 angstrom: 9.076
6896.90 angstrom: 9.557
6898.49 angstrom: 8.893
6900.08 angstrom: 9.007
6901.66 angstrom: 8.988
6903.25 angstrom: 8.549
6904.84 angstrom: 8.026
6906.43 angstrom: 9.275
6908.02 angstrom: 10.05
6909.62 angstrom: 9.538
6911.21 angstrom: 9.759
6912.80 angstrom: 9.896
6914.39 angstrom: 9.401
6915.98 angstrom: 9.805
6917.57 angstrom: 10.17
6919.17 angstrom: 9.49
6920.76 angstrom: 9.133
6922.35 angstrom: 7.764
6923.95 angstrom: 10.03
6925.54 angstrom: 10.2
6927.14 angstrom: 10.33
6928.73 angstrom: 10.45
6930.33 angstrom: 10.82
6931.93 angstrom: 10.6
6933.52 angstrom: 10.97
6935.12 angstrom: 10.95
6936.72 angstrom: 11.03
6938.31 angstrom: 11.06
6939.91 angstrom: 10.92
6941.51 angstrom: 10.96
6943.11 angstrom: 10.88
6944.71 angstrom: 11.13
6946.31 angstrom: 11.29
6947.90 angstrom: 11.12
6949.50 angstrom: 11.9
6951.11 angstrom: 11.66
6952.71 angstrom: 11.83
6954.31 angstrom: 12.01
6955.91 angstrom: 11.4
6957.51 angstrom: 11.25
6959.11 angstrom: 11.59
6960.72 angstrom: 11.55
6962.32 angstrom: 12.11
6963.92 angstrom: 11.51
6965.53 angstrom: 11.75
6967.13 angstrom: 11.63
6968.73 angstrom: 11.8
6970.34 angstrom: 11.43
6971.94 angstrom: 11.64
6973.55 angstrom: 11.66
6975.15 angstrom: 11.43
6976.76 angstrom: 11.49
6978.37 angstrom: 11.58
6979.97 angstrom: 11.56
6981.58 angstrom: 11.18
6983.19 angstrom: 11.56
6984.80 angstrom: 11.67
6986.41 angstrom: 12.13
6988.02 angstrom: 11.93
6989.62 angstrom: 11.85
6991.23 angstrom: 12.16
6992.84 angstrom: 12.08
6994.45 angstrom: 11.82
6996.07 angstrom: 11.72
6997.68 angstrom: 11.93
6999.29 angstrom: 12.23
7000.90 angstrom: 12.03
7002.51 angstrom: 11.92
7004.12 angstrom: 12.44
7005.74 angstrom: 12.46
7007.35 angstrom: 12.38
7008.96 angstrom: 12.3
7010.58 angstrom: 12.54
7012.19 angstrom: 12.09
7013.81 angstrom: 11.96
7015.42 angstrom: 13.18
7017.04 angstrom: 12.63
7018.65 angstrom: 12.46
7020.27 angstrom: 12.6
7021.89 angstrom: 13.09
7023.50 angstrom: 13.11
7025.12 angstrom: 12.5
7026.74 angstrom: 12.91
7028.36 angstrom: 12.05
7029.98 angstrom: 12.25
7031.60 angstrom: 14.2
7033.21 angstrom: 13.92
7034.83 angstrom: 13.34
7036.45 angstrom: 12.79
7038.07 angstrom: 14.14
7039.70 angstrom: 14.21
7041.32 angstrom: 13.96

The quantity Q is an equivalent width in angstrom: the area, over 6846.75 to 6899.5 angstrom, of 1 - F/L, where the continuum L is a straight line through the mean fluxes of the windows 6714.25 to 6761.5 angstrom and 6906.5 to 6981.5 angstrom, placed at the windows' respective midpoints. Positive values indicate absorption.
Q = 8.7 angstrom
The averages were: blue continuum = 9.17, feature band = 8.58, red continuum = 10.9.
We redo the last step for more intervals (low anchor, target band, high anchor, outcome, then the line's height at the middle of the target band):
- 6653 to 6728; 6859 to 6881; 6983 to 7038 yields 5.7 angstrom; 11.4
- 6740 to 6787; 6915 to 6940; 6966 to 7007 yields 2.1 angstrom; 11.1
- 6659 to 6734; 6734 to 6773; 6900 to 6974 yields 3.6 angstrom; 10.2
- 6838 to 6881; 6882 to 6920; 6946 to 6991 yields 2.4 angstrom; 9.73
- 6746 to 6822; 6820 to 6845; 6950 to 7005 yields 2.3 angstrom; 9.66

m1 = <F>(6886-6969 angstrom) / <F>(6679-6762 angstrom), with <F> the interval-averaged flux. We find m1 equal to 1.07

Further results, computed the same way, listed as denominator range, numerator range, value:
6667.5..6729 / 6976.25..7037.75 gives 1.23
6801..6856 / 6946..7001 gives 1.34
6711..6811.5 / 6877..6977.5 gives 1.12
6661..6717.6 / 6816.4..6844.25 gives 0.85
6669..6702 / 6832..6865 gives 0.83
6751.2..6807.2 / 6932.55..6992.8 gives 1.28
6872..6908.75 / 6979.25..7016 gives 1.37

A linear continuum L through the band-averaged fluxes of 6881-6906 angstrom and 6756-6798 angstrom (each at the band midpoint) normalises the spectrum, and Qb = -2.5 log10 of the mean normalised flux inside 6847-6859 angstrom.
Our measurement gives 0.06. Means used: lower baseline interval 9.06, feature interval 8.42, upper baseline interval 8.79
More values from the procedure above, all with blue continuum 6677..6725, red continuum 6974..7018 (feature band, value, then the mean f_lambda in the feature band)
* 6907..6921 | 0.18 mag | 9.71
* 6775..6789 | 0.16 mag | 9.03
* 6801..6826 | 0.22 mag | 8.74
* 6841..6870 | 0.28 mag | 8.54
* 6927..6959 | 0.05 mag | 11.2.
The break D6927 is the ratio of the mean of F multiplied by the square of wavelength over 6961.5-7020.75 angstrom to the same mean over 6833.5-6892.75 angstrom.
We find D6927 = 1.44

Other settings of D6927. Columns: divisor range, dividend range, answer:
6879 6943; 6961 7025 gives 1.29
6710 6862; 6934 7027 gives 1.40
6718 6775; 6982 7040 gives 1.47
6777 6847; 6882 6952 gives 1.15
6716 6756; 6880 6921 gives 1.05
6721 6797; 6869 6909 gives 1.00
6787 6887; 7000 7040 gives 1.56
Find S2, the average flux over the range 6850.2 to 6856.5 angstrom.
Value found 8.37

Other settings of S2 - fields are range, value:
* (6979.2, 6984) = 11.4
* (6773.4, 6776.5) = 9.5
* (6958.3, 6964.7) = 11.7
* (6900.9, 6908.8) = 8.98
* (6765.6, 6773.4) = 9.29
